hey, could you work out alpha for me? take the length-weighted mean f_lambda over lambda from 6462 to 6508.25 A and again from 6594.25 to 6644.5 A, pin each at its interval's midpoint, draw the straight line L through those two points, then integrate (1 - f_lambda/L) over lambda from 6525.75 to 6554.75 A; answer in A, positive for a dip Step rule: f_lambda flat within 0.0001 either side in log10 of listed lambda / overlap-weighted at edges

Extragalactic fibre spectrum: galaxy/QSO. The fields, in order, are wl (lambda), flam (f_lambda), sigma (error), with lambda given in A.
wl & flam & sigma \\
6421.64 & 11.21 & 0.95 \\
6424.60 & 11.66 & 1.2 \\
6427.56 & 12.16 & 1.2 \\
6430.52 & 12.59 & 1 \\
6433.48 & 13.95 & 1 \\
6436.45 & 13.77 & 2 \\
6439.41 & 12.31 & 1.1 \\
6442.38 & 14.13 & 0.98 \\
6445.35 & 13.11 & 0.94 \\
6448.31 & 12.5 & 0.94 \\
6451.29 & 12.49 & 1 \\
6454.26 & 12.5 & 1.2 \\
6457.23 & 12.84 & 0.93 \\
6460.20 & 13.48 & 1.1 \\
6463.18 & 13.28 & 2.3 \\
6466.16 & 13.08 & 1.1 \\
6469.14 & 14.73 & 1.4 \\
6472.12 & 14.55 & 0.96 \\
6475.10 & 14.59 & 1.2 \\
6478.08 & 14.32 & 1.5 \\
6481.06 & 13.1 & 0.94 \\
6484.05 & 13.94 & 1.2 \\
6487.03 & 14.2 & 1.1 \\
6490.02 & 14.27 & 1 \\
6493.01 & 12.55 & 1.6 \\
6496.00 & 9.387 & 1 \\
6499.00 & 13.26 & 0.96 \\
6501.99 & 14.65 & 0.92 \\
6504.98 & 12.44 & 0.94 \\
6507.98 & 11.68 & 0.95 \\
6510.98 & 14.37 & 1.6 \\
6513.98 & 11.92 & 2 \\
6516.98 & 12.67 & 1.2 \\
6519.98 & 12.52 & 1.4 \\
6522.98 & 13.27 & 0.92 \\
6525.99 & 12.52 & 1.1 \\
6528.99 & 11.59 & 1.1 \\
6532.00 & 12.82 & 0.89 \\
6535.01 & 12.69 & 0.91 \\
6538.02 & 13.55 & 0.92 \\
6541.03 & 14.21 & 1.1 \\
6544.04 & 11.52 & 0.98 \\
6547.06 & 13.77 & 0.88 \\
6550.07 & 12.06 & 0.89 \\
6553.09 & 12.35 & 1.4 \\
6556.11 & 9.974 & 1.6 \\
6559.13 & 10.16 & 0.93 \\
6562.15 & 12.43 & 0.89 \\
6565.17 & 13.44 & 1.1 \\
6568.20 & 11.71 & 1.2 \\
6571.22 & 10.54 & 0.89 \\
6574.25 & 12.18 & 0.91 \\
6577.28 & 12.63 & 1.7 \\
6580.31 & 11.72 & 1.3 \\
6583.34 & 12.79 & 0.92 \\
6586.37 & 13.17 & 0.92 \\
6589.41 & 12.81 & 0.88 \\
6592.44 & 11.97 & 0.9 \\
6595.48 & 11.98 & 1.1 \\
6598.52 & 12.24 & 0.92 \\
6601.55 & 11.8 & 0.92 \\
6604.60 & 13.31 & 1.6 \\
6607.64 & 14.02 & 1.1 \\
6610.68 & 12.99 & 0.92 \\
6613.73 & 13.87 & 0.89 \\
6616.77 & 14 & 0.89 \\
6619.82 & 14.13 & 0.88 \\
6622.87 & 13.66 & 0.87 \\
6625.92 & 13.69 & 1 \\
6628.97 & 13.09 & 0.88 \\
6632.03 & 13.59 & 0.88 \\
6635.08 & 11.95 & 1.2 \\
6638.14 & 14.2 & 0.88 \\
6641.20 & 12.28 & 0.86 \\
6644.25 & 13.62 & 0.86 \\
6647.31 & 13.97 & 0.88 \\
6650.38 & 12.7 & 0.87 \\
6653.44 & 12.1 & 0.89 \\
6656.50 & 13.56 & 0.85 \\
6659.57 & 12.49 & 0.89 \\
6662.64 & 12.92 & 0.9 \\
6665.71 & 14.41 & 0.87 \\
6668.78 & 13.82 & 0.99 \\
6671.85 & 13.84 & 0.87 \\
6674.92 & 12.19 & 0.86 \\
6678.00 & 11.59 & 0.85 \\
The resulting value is 1.4 A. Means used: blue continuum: 13.4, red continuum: 13.2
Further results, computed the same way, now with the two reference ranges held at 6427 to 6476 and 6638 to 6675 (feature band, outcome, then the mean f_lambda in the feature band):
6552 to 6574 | 2.9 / 11.5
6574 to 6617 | 1.7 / 12.7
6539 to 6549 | 0.1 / 13.1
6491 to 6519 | 1.5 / 12.6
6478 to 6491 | -0.6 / 13.9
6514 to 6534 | 1.1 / 12.5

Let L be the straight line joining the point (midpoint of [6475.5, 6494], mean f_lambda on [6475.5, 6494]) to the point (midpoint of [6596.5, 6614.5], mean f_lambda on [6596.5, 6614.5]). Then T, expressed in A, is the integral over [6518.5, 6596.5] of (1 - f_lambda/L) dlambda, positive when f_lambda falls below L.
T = 5.78 A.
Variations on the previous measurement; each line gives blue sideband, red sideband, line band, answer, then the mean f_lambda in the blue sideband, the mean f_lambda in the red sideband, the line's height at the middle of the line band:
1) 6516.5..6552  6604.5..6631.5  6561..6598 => 2.70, 12.8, 13.7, 13.2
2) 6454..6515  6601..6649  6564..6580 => 1.60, 13.3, 13.4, 13.4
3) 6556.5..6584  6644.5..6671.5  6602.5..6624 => -1.89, 11.8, 13.3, 12.6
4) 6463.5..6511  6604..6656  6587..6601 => 1.15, 13.4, 13.4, 13.4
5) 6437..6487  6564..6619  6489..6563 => 3.20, 13.5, 12.6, 13.1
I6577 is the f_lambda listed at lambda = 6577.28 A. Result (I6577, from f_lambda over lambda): 12.63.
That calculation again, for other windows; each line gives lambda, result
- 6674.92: 12.19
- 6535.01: 12.69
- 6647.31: 13.97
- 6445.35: 13.11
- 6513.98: 11.92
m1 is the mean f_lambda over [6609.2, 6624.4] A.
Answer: 13.7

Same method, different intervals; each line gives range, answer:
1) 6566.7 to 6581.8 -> 11.8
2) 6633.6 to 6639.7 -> 13.1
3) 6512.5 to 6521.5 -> 12.4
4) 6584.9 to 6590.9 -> 13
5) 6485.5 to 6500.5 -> 12.7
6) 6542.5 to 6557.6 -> 11.9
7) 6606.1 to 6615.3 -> 13.6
